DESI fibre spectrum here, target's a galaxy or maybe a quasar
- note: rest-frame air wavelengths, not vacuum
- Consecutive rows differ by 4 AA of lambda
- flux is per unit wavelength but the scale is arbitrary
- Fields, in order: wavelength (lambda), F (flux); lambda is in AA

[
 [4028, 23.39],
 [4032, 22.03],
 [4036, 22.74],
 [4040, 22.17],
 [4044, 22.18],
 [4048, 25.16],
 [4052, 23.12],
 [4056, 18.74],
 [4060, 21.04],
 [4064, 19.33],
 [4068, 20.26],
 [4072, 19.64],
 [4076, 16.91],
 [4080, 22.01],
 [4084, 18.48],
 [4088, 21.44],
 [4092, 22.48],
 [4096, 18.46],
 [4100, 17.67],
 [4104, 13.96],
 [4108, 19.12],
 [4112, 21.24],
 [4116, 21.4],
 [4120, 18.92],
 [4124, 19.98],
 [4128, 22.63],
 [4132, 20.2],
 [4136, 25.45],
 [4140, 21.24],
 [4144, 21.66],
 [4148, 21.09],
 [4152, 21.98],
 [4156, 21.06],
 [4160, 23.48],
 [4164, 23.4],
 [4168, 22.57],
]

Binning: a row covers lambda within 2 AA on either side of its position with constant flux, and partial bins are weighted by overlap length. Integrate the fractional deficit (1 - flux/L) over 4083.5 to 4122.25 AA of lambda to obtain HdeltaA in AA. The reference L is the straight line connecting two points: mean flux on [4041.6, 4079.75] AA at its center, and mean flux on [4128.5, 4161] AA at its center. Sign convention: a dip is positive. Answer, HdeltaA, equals 3.7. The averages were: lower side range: 20.8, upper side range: 22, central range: 19.4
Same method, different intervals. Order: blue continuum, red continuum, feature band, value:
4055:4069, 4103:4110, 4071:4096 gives -2.2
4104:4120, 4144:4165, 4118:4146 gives -0.9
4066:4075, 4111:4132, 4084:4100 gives 0.0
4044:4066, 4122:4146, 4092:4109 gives 3.1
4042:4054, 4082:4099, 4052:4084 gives 3.0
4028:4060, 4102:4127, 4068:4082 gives 0.9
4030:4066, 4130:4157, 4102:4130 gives 2.9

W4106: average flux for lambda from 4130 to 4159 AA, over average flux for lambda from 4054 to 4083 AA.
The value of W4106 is 1.11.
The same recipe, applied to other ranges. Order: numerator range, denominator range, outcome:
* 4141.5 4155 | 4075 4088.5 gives 1.09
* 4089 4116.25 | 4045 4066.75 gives 0.89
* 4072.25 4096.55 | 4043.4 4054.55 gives 0.86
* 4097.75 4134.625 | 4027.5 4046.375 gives 0.87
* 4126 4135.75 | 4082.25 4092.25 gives 1.08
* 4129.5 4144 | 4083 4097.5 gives 1.09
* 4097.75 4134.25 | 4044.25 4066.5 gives 0.91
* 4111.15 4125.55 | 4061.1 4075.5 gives 1.04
